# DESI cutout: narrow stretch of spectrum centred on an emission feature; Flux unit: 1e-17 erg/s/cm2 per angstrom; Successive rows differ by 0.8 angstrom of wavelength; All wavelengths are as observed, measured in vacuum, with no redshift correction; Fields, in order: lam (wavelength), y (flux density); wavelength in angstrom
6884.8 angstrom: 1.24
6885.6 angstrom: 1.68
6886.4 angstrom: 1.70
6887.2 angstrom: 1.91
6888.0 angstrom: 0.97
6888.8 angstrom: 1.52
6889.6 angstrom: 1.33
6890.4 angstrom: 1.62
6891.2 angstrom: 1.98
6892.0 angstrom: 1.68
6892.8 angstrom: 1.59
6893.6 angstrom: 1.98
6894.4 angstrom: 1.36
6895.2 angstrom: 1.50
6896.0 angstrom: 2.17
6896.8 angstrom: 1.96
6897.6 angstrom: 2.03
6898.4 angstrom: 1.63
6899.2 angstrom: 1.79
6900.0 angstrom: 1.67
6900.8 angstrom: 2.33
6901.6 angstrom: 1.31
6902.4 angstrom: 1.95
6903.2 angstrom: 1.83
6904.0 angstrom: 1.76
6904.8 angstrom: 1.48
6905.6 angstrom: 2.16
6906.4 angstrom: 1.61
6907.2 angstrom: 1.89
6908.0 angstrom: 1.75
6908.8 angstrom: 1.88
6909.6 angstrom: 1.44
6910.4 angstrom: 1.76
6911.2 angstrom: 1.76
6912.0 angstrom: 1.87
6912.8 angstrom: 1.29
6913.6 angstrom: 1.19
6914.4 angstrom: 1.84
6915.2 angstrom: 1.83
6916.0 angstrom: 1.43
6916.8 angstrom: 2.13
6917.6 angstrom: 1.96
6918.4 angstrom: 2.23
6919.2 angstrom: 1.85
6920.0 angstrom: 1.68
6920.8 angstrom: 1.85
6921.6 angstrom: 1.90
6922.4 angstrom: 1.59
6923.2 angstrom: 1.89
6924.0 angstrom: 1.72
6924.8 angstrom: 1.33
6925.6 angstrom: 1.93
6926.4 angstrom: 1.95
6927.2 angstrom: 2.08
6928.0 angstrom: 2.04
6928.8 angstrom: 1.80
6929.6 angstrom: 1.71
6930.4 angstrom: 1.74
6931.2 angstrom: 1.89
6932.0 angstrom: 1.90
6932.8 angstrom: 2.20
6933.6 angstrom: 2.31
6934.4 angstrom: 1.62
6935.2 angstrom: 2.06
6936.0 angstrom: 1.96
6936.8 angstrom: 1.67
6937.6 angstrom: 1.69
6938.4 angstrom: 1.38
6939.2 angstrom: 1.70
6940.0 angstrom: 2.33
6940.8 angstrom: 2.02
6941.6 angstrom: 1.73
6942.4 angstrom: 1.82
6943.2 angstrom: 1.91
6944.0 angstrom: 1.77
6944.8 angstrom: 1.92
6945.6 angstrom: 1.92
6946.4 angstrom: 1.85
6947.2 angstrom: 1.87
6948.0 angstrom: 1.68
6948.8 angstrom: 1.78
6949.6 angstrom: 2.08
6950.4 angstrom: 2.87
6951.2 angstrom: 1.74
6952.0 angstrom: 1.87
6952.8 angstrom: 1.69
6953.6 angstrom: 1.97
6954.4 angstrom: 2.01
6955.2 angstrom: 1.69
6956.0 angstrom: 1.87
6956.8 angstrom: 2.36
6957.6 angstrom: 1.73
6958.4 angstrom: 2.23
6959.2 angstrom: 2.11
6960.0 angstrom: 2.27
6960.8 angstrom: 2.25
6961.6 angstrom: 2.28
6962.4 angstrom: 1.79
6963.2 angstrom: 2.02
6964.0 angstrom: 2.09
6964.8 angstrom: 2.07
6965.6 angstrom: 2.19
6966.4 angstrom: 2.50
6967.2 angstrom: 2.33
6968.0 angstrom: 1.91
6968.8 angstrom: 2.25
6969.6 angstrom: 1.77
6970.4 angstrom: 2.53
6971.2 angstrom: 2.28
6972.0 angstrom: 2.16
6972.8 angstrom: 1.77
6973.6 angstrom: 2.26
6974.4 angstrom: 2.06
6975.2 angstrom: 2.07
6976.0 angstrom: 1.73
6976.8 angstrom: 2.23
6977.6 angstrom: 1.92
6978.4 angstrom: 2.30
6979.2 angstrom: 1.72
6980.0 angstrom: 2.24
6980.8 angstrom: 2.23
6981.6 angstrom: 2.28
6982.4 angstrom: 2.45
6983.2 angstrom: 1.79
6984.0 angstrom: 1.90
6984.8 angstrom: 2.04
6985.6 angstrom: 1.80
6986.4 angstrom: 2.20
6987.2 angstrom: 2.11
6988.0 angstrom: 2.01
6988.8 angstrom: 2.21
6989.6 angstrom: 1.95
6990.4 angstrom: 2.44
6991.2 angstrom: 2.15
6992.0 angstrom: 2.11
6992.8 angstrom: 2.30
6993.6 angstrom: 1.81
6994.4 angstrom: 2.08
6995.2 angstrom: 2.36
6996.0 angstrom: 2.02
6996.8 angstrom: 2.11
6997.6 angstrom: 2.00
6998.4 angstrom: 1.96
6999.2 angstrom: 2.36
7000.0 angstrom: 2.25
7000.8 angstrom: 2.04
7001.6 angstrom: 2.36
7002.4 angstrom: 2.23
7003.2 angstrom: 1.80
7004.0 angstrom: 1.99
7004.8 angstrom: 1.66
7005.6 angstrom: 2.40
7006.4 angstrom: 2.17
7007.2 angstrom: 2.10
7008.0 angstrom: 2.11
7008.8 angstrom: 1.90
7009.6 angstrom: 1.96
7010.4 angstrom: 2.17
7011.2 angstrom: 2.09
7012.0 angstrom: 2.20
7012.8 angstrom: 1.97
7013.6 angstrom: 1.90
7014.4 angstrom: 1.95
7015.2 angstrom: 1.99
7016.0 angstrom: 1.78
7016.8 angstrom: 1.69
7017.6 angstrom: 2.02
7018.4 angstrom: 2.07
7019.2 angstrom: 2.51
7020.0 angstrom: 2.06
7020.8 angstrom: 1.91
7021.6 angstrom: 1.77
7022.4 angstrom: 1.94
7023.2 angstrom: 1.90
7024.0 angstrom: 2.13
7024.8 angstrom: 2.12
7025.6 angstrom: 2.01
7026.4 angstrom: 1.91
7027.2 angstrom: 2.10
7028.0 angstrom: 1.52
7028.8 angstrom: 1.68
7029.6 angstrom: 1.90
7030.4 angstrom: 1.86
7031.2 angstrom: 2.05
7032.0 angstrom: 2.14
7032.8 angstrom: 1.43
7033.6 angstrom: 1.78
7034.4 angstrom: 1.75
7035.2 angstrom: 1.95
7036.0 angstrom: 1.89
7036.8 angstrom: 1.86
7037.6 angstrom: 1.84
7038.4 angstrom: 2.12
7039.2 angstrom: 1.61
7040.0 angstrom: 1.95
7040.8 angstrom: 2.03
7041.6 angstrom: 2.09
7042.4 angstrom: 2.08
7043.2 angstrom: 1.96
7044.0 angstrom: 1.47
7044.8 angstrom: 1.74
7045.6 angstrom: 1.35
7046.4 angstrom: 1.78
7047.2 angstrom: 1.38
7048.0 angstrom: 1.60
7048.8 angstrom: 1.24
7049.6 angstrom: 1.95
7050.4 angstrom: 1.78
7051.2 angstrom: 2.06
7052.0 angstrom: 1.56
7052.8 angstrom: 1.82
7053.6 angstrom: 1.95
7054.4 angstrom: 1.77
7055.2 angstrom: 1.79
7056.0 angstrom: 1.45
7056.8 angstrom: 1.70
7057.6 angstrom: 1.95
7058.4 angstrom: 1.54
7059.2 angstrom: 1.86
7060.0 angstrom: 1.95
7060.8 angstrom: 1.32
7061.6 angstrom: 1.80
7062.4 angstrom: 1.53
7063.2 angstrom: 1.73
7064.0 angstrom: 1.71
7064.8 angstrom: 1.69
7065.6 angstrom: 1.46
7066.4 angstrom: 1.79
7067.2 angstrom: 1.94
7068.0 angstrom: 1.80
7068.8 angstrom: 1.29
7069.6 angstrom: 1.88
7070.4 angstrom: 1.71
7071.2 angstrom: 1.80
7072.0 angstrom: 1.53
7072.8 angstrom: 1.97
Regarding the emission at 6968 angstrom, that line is Mg II 2798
